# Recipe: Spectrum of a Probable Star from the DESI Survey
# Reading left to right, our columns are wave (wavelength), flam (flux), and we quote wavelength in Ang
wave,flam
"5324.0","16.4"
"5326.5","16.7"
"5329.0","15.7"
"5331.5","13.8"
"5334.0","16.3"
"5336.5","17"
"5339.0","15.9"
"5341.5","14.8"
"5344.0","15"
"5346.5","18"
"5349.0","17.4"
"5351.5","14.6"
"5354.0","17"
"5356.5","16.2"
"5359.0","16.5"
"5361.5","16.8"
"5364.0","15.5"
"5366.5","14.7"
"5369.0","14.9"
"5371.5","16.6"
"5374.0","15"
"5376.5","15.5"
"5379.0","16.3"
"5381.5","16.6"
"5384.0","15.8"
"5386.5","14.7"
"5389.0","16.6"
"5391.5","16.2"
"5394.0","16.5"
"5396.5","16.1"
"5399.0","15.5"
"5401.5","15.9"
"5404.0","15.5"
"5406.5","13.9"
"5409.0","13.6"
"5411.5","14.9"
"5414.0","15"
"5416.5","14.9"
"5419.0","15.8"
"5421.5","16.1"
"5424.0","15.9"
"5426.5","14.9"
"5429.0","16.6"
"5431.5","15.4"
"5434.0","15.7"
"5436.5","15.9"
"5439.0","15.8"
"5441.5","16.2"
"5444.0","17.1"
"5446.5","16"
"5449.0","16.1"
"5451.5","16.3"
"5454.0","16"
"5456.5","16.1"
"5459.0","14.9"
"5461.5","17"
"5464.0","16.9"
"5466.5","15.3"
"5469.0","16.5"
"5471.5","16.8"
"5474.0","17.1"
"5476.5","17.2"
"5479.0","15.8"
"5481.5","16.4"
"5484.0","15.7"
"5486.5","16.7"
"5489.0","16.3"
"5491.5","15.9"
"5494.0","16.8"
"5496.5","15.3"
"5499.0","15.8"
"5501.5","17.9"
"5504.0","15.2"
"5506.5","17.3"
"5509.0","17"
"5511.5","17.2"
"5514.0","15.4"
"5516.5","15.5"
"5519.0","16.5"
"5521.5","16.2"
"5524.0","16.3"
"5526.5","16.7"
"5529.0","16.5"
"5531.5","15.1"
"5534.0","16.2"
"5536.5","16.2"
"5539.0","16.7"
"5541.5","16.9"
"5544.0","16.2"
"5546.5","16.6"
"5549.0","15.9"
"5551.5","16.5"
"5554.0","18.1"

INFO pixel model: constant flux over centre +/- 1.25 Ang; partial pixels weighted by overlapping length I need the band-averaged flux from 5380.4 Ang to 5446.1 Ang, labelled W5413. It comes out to 15.7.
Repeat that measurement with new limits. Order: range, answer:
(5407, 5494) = 16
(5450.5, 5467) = 16.1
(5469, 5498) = 16.4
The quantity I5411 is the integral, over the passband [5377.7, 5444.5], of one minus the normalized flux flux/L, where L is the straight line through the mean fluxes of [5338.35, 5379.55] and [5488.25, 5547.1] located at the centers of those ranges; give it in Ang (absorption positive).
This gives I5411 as 1.6 Ang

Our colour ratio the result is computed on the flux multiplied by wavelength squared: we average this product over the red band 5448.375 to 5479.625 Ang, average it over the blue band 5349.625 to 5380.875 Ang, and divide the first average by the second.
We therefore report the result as 1.07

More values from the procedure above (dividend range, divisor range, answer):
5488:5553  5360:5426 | 1.10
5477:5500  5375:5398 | 1.04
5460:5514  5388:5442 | 1.08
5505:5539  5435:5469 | 1.04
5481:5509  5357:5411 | 1.09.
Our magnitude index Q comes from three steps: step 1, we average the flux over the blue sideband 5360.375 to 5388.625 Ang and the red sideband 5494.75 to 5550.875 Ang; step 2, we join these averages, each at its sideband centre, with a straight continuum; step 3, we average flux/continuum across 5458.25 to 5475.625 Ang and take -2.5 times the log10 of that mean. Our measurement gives -0.02 mag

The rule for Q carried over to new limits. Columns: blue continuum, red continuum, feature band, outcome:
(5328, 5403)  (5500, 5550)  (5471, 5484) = -0.02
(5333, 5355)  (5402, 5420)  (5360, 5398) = -0.03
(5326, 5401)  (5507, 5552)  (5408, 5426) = 0.06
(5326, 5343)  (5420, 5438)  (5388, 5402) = -0.03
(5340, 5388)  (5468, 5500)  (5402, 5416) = 0.10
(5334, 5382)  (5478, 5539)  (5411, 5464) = 0.02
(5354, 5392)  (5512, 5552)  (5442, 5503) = -0.01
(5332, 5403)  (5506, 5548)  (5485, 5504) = 0.00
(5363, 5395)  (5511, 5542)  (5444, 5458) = -0.01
